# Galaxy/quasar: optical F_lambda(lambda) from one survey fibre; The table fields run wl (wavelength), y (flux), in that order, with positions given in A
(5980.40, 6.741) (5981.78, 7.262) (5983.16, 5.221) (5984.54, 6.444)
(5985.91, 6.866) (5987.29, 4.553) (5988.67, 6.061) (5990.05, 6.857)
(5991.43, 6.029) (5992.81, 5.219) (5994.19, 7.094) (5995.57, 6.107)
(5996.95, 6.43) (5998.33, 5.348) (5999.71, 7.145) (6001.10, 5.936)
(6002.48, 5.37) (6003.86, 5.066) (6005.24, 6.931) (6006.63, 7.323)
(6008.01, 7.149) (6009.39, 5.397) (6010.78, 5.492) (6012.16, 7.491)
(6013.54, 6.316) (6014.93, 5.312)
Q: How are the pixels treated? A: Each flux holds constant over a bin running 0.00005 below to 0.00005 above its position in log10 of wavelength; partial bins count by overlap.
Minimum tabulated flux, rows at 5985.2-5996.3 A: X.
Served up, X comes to 4.553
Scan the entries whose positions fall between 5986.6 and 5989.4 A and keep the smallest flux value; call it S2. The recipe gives 4.553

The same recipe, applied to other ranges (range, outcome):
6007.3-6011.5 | 5.397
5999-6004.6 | 5.066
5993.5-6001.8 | 5.348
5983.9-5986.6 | 6.444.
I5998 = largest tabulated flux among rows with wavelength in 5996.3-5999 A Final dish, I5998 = 6.43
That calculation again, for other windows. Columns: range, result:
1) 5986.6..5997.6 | 7.094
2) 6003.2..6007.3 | 7.323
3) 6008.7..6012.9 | 7.491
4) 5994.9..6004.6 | 7.145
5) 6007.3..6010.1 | 7.149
